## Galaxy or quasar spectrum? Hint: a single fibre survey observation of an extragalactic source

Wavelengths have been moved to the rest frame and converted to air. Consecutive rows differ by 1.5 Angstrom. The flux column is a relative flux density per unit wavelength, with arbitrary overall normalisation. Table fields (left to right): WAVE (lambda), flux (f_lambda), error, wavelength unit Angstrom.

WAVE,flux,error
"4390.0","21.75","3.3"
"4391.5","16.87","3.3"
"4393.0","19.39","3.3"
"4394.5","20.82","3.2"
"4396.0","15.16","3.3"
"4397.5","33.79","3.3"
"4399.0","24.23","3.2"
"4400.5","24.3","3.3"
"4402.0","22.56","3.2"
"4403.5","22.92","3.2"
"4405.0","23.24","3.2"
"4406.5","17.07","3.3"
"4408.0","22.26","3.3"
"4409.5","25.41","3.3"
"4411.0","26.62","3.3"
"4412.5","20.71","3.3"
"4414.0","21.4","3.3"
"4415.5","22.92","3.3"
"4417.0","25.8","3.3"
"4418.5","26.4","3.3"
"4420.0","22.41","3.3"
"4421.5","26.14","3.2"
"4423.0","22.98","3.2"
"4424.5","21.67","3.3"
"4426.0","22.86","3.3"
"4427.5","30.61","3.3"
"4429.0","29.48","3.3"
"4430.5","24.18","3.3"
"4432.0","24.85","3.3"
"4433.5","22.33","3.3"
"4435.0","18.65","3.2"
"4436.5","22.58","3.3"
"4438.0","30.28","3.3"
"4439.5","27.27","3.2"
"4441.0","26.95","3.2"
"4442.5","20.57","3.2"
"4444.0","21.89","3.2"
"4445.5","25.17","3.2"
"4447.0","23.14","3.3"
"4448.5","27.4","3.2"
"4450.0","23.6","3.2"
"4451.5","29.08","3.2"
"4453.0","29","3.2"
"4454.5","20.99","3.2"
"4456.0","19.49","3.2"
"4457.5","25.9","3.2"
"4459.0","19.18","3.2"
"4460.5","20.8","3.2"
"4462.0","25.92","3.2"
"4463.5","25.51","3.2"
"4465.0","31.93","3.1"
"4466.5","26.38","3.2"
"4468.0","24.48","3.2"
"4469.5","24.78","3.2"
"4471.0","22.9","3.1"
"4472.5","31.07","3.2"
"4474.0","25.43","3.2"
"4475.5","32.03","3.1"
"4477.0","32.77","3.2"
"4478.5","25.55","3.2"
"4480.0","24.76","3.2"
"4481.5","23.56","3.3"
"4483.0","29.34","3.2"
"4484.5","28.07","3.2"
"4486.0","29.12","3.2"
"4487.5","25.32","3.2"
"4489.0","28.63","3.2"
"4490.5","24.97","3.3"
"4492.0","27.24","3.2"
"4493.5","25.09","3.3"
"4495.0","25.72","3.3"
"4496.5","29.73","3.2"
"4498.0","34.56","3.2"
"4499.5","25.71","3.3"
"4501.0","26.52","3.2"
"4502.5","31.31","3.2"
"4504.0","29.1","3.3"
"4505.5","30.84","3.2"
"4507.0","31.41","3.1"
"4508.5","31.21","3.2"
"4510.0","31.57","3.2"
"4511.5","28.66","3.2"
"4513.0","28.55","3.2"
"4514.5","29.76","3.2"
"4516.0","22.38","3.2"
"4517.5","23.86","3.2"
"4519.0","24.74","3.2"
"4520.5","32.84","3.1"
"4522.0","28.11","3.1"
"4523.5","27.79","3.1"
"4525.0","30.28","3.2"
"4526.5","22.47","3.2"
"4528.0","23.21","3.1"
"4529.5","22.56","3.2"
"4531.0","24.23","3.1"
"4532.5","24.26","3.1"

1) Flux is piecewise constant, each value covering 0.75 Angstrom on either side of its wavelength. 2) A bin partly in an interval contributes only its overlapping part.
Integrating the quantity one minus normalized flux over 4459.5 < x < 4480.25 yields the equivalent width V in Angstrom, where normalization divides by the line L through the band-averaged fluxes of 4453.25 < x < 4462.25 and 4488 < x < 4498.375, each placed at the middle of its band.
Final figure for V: -2.2 Angstrom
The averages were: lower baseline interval 22.2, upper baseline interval 27.7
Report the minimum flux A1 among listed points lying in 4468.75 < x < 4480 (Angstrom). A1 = 22.9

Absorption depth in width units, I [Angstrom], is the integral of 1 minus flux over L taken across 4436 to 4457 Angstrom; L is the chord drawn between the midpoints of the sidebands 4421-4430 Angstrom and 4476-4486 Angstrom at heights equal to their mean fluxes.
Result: 1.2 Angstrom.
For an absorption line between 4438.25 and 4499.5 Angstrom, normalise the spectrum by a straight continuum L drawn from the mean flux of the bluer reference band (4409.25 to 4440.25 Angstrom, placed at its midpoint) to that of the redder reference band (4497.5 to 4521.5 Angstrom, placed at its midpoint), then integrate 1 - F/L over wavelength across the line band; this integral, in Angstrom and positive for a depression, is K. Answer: 1.5 Angstrom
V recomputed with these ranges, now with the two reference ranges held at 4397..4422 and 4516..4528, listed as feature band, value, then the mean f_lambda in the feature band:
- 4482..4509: -2.6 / 28.5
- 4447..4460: 0.4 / 24.2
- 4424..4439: -0.3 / 24.8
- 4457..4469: 0.1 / 25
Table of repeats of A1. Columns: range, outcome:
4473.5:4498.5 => 23.56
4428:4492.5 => 18.65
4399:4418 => 17.07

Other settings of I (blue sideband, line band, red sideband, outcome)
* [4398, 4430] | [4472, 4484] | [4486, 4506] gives -0.4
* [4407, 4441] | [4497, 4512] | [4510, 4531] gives -2.2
